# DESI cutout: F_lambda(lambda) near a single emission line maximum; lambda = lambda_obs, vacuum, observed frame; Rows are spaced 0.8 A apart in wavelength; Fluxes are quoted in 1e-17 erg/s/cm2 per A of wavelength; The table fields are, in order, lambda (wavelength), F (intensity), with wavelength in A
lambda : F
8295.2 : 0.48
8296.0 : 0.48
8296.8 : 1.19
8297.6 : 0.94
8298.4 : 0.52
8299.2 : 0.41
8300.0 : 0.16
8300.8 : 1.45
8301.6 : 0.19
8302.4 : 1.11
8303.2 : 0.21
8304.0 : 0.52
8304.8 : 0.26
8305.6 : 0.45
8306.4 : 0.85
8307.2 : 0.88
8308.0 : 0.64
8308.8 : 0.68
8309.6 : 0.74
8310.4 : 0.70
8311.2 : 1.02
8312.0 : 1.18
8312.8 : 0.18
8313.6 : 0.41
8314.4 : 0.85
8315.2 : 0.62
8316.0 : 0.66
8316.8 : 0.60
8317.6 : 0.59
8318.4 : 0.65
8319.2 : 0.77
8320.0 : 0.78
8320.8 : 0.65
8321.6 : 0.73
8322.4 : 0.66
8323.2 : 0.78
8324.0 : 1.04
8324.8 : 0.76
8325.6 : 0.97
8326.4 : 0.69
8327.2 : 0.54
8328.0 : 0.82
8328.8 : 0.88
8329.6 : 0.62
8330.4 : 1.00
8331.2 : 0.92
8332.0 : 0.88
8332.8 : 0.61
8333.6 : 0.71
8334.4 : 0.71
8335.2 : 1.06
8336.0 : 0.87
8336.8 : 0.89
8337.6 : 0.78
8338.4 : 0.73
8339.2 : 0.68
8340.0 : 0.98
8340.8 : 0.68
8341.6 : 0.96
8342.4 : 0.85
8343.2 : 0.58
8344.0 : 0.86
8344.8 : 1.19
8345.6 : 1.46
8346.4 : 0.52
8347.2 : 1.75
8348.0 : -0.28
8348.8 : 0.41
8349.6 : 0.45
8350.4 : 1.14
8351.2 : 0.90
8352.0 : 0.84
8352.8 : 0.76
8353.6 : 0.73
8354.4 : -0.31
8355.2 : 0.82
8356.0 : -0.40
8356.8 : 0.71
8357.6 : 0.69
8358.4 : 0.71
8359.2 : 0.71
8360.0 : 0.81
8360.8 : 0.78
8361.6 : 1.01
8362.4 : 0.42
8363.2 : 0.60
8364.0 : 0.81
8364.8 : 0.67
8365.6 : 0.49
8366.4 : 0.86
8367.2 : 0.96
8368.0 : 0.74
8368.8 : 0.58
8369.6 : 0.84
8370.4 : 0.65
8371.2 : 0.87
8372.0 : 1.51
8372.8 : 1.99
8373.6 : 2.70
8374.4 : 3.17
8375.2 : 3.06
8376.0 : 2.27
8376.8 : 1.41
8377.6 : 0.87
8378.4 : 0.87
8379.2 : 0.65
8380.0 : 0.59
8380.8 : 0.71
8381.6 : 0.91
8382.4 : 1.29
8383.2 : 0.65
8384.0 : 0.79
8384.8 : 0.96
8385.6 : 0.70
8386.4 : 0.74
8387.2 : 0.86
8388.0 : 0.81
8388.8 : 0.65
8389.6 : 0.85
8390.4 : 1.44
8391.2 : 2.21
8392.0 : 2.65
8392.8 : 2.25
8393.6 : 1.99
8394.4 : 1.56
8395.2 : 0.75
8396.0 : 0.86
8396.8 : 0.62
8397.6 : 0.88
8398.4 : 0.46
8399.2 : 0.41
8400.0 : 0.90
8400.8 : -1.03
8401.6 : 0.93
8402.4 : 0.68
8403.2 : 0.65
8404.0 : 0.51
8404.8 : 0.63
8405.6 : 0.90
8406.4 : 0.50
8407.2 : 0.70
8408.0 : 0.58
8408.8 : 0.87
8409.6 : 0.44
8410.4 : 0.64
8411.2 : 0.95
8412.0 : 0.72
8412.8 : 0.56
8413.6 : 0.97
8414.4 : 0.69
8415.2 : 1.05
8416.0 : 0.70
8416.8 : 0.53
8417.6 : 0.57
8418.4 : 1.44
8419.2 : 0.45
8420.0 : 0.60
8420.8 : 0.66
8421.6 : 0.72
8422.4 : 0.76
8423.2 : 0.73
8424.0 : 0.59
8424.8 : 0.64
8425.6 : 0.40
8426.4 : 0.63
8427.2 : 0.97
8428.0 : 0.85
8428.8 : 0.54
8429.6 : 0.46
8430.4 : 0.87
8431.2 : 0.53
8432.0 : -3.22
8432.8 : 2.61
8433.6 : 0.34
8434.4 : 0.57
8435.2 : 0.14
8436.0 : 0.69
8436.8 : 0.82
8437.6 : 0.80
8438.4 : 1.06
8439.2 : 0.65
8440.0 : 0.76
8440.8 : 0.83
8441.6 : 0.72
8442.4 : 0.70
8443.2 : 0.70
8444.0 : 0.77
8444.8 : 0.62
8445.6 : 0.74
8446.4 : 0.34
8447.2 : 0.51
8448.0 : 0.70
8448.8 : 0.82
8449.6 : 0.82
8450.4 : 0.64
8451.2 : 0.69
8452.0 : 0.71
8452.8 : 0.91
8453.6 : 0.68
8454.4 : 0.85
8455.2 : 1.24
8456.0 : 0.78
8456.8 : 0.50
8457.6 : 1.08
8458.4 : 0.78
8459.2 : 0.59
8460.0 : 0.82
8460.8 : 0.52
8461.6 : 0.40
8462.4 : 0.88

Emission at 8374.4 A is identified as [S II]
